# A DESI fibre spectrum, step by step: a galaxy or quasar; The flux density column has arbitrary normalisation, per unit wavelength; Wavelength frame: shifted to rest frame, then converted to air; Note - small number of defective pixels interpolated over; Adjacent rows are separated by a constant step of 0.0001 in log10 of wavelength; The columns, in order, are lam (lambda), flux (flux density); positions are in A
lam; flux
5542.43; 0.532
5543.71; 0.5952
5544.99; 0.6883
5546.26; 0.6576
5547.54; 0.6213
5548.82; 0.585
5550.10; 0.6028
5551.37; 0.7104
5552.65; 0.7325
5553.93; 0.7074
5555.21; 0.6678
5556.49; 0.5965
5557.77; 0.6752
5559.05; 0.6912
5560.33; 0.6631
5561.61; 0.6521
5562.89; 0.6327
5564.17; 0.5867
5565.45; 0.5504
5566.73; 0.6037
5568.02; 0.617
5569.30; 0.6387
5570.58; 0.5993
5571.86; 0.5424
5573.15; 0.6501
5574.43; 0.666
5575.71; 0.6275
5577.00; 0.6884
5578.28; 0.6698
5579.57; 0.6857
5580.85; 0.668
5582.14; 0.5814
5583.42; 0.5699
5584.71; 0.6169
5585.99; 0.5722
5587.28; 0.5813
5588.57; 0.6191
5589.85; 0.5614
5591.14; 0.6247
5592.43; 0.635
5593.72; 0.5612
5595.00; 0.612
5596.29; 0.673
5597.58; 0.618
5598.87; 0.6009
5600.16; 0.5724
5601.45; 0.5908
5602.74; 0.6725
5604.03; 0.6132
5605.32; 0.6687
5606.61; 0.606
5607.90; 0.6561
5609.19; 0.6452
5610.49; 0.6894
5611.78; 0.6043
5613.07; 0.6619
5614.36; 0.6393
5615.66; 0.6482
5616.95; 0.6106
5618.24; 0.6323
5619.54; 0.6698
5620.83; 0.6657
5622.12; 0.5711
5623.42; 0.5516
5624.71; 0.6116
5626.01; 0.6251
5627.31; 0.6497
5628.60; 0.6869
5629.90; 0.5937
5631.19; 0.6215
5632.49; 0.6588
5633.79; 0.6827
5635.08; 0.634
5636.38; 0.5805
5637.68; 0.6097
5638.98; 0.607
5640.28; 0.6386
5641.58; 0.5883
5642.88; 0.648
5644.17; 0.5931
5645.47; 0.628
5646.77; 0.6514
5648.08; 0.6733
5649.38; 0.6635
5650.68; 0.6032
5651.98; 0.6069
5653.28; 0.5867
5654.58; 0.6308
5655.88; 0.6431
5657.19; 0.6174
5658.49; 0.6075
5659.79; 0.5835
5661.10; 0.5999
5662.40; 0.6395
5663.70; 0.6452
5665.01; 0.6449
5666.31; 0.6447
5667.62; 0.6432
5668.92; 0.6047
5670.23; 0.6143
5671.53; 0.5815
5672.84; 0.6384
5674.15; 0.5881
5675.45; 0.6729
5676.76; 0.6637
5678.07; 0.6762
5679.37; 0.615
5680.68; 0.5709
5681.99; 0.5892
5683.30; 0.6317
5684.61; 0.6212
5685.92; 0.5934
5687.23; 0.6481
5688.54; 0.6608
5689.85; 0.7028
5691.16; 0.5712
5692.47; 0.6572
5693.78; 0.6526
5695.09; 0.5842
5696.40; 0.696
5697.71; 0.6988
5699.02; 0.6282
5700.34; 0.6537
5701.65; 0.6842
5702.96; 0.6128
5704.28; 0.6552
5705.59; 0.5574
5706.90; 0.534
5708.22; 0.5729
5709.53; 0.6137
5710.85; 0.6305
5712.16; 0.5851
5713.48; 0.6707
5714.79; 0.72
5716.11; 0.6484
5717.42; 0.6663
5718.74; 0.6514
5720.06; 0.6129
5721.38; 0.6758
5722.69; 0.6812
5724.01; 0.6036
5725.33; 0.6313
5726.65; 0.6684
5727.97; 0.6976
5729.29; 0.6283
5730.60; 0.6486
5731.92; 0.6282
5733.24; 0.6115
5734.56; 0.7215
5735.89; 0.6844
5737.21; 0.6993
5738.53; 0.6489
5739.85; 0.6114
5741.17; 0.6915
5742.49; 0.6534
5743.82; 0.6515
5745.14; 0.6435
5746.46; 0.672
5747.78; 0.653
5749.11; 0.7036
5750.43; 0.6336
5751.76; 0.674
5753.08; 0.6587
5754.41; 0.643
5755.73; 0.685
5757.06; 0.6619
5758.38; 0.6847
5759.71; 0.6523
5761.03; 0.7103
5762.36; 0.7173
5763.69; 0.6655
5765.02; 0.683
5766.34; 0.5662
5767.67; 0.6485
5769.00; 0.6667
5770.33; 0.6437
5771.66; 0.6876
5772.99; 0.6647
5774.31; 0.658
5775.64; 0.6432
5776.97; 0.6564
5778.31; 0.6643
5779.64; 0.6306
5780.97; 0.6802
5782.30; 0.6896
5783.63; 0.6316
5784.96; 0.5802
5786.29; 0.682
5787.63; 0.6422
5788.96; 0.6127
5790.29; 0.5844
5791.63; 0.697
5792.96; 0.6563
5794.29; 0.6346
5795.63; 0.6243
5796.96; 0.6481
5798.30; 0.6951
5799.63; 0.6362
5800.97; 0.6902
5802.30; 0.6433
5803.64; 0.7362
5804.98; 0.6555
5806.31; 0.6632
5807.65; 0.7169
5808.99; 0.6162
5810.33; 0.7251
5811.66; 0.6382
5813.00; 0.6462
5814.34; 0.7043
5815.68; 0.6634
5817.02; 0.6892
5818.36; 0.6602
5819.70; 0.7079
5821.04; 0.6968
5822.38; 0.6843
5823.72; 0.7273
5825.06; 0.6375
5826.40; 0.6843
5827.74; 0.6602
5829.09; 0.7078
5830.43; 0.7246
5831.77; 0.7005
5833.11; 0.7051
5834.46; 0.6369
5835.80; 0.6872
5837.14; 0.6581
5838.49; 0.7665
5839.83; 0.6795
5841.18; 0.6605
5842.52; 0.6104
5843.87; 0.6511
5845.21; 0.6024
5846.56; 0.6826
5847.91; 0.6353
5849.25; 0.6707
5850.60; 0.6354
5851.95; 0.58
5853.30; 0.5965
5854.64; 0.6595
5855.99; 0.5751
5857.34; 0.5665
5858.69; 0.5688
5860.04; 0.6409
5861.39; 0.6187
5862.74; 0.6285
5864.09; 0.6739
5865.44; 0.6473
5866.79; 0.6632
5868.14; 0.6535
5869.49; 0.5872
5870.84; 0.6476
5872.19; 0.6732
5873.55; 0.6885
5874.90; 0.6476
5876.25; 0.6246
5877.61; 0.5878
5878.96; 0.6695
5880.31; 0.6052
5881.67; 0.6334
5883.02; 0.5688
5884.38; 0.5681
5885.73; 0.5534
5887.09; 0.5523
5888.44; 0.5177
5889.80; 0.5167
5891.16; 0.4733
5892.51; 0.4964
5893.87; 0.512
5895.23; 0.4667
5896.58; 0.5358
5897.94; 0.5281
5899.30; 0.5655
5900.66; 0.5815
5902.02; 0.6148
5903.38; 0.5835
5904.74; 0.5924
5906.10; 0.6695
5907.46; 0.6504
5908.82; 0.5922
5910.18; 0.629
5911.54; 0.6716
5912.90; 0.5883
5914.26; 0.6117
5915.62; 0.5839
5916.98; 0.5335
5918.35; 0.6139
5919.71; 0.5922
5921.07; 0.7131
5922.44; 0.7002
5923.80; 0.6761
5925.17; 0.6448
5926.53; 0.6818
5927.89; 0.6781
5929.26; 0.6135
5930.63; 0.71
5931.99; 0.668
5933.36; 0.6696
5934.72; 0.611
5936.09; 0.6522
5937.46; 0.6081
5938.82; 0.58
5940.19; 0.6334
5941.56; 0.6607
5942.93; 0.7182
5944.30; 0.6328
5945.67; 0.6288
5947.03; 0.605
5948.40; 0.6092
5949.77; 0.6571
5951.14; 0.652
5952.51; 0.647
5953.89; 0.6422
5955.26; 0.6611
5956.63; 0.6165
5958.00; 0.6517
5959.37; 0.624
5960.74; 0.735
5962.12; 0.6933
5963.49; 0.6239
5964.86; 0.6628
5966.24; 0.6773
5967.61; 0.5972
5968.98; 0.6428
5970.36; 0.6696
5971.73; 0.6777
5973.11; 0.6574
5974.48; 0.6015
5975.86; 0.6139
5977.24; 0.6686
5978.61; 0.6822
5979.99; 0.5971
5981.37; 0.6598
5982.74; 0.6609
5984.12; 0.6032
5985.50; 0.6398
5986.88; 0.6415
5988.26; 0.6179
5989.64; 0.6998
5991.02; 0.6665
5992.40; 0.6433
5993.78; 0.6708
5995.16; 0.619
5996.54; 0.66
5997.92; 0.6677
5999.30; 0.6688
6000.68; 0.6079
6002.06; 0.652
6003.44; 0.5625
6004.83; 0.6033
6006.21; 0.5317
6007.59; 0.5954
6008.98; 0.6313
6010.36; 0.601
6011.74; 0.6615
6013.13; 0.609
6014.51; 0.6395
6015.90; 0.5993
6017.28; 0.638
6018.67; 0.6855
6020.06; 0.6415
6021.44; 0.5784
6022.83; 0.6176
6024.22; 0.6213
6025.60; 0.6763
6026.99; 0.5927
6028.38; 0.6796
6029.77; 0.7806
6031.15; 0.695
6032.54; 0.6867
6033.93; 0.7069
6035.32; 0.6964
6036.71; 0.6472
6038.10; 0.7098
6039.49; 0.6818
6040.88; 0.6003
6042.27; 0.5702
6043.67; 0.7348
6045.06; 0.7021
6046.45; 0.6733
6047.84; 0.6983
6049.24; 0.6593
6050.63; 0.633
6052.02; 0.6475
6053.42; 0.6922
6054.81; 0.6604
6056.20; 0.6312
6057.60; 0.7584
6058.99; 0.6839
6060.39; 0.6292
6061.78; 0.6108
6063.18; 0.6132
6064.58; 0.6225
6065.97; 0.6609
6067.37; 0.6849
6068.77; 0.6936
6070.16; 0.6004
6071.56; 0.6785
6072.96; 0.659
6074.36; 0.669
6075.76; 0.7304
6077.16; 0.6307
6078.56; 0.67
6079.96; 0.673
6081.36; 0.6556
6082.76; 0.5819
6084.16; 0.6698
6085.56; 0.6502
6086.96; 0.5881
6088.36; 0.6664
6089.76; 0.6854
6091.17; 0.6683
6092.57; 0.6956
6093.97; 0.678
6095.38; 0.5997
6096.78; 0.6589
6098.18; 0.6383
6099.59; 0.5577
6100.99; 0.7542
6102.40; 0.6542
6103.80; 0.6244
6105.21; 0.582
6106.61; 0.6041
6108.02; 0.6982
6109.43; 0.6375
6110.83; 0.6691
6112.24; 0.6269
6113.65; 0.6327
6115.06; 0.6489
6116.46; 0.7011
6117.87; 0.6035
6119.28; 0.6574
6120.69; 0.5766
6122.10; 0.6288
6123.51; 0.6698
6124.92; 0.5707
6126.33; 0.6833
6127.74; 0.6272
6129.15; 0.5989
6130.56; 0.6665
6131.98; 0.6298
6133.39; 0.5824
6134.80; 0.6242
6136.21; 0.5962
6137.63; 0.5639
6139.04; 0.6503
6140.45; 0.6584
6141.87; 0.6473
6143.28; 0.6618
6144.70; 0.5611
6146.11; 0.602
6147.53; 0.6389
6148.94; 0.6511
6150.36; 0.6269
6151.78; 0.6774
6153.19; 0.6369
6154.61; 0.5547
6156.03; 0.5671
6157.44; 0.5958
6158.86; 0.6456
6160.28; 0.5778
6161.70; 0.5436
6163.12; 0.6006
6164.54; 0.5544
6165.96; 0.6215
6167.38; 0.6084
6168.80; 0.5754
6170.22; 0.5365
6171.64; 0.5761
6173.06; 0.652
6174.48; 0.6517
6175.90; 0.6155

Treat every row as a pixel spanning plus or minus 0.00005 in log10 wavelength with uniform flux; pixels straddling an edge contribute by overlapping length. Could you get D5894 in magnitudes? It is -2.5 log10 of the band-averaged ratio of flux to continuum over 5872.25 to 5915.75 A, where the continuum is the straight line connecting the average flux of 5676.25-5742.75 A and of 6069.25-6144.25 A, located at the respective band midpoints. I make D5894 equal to 0.10 mag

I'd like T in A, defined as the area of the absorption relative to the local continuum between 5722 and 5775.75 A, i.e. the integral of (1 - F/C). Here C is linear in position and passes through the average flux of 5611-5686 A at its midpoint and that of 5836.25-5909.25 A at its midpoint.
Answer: -3.7 A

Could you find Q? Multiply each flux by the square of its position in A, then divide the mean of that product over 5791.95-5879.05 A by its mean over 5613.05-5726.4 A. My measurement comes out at 1.1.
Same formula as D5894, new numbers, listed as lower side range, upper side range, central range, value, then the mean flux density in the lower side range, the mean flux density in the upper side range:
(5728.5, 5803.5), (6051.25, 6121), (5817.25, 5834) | -0.06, 0.657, 0.652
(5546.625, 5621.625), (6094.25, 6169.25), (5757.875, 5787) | -0.05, 0.631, 0.623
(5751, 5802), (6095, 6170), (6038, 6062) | -0.06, 0.656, 0.623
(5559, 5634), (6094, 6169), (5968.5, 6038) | -0.03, 0.626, 0.624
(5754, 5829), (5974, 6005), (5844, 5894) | 0.08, 0.664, 0.64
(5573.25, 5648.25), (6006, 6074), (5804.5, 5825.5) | -0.06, 0.627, 0.654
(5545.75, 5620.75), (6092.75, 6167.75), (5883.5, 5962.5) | 0.02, 0.631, 0.626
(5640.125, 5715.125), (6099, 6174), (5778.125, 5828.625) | -0.06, 0.628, 0.621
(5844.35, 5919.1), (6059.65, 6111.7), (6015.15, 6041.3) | -0.04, 0.601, 0.65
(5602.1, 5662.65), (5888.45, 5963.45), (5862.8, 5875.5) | -0.05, 0.629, 0.619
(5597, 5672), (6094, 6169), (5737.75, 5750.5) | -0.05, 0.626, 0.624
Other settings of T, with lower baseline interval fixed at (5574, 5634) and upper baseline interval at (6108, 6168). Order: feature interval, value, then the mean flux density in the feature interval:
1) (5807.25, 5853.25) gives -3.4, 0.671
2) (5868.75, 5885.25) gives 0.0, 0.624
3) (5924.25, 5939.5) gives -0.6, 0.648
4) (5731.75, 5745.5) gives -0.7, 0.66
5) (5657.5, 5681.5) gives 0.1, 0.624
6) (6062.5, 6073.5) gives -0.5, 0.652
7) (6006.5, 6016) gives 0.1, 0.617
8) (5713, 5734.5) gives -1.0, 0.655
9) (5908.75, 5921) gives 0.3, 0.608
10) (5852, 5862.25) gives 0.4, 0.603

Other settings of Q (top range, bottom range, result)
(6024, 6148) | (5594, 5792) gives 1.16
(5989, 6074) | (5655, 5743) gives 1.15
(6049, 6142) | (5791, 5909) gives 1.11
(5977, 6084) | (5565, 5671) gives 1.20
